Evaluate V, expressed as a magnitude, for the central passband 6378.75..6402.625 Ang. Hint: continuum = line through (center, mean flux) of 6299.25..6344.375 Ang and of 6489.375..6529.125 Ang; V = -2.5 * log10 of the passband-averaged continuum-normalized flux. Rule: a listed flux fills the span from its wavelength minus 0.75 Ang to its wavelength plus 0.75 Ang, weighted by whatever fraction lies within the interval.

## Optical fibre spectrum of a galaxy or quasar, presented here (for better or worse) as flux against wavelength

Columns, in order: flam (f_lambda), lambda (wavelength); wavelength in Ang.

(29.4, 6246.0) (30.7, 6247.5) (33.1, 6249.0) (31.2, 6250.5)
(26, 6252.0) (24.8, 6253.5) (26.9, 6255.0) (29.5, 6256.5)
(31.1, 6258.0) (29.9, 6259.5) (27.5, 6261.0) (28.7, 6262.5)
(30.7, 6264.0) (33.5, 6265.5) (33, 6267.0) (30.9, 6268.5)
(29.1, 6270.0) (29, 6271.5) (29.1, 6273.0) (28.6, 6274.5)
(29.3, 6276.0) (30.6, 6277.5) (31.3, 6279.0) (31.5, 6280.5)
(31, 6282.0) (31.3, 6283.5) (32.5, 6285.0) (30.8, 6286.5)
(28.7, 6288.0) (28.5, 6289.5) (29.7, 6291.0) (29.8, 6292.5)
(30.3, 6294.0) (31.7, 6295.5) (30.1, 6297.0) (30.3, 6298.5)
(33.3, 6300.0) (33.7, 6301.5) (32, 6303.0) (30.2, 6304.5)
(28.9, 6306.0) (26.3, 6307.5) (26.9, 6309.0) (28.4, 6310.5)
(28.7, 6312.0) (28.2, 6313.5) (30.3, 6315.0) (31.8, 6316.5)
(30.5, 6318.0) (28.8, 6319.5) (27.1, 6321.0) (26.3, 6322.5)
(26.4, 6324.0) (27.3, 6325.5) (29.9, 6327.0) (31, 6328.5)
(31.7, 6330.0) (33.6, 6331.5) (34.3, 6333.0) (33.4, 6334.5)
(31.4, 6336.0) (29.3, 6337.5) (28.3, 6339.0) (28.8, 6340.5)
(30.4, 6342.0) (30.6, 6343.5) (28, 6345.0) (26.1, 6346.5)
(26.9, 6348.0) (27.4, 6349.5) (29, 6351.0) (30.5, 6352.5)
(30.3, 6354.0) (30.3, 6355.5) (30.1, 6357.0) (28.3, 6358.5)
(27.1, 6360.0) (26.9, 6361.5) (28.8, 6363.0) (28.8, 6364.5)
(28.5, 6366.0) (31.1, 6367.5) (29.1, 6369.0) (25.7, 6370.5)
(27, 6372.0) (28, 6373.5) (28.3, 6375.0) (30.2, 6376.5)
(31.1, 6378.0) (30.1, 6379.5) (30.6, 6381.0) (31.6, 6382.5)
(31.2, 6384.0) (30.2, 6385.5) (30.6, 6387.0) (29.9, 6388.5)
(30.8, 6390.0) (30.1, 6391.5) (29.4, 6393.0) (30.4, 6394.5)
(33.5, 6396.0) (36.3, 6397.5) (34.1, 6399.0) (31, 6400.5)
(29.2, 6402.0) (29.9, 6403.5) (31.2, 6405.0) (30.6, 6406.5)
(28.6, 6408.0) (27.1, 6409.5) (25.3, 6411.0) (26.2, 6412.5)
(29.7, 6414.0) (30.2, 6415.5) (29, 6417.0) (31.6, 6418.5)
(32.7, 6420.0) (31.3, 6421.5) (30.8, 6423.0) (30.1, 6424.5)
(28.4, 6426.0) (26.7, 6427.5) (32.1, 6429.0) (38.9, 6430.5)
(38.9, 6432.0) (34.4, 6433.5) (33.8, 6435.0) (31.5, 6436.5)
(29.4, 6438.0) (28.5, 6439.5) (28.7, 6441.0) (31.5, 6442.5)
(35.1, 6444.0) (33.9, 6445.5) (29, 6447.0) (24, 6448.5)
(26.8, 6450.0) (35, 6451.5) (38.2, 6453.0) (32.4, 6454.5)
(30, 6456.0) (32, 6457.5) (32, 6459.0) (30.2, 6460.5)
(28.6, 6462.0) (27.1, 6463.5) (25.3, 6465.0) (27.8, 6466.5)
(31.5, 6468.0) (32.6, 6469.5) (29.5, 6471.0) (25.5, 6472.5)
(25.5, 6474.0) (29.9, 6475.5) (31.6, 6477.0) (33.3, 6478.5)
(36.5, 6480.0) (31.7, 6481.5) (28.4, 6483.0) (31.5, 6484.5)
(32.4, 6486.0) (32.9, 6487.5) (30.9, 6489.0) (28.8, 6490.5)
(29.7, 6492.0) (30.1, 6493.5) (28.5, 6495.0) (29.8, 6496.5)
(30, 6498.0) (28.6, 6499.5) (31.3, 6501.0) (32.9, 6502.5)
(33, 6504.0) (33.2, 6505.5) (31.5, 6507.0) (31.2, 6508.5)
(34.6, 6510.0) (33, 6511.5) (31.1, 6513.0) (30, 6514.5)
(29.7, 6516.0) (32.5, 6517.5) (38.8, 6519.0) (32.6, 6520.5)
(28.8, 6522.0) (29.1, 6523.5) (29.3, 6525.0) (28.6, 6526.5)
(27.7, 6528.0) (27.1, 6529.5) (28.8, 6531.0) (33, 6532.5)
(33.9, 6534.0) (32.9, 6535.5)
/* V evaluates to -0.03 mag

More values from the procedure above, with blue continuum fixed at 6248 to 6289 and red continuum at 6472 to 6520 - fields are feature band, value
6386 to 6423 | 0.01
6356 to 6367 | 0.07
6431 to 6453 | -0.03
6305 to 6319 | 0.05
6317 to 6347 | 0.02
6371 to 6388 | 0.03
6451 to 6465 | -0.01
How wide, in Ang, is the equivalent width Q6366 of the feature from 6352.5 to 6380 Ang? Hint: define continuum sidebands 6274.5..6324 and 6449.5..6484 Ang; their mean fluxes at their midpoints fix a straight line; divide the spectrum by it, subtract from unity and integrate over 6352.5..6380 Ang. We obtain 1.1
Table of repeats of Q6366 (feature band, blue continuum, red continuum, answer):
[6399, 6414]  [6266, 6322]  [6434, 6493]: 0.65 Ang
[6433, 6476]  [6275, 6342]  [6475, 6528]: 0.92 Ang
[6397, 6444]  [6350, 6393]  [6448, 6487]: -1.57 Ang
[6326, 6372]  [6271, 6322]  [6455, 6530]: 1.01 Ang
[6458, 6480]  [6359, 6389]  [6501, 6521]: 1.37 Ang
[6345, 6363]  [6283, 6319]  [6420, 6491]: 1.16 Ang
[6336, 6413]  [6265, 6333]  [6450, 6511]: 2.28 Ang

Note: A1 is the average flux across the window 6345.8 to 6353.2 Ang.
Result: 28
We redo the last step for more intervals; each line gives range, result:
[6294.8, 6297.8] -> 30.9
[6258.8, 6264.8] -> 29.2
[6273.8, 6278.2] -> 29.5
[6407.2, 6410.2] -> 27.9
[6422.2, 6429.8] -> 29.7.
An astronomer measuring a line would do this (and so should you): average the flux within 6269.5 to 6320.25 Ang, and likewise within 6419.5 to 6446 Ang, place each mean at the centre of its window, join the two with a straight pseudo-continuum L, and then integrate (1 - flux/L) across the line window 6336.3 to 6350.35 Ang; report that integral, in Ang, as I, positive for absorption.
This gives 1.0 Ang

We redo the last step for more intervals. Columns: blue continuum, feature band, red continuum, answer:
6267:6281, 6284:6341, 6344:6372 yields -1.3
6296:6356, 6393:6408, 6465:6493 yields -0.7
